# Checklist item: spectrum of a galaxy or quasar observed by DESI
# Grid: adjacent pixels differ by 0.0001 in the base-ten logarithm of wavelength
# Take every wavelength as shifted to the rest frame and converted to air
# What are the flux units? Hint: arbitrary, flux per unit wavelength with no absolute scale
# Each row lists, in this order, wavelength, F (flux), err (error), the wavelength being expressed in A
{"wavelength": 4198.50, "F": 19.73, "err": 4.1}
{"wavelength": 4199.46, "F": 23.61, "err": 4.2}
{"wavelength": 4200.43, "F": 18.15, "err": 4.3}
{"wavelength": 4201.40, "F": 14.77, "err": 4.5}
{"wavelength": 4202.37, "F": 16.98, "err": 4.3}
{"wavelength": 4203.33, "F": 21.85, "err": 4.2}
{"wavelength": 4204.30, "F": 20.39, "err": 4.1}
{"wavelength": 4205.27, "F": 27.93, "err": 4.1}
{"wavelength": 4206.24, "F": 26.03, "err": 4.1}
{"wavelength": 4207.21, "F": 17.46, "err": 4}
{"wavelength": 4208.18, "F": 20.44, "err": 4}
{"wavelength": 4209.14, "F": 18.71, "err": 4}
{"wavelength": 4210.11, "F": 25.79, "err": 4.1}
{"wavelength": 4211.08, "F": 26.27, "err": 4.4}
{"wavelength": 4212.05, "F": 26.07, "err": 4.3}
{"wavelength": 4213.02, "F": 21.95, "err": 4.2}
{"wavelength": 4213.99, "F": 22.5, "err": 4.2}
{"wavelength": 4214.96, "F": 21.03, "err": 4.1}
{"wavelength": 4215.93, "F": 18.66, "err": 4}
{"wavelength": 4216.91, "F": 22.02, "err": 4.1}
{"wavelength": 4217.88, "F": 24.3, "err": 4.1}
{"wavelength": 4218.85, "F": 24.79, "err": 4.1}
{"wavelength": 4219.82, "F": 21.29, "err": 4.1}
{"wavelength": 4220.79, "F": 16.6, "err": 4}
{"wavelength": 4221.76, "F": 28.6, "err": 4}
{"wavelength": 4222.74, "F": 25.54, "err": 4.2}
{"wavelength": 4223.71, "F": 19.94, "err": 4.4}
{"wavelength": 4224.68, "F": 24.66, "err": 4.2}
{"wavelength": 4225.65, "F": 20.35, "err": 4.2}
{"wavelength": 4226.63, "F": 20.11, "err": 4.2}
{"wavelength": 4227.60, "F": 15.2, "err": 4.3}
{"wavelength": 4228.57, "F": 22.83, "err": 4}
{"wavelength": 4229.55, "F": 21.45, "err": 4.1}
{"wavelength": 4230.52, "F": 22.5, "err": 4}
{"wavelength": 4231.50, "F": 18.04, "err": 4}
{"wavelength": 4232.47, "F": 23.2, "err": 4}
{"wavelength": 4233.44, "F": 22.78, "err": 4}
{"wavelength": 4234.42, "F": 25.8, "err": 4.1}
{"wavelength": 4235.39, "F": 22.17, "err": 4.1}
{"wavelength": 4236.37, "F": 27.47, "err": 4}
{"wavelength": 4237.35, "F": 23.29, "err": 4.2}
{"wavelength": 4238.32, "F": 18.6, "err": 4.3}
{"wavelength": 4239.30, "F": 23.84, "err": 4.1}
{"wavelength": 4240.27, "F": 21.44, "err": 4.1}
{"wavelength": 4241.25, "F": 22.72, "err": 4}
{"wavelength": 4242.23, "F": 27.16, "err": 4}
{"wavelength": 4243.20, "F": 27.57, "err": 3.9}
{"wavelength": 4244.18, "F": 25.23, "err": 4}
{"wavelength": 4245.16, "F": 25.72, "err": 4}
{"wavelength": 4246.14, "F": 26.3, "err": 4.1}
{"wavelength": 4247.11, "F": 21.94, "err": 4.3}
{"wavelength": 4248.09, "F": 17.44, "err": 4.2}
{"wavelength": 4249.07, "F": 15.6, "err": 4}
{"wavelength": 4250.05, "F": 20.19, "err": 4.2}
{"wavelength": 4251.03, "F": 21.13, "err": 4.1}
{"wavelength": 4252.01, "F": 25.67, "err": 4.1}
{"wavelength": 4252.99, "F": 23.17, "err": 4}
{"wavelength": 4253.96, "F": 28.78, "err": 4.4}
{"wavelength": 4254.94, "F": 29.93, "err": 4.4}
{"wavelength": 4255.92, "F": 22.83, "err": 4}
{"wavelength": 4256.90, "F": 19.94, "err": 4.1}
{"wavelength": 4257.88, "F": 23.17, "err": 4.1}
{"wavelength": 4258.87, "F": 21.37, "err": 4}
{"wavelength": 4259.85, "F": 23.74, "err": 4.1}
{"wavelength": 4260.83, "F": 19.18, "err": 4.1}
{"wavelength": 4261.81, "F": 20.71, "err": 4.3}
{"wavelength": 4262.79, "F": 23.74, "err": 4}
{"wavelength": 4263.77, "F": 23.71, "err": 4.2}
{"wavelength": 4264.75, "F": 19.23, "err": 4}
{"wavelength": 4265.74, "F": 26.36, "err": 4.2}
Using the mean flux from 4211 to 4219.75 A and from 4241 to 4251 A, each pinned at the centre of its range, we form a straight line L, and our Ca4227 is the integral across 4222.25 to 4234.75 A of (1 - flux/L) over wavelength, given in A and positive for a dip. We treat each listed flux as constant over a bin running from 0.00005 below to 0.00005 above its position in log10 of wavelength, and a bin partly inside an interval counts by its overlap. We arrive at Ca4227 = 0.6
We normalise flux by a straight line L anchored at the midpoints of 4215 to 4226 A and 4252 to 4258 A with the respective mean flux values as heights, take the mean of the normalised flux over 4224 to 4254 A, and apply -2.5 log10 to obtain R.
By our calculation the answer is 0.05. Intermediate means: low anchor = 22.4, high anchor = 24.8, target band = 22.6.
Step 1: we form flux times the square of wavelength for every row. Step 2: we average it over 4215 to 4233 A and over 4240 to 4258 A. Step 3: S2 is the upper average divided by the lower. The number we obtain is 1.10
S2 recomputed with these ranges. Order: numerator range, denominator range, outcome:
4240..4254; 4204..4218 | 1.04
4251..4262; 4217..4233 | 1.09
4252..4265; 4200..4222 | 1.09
